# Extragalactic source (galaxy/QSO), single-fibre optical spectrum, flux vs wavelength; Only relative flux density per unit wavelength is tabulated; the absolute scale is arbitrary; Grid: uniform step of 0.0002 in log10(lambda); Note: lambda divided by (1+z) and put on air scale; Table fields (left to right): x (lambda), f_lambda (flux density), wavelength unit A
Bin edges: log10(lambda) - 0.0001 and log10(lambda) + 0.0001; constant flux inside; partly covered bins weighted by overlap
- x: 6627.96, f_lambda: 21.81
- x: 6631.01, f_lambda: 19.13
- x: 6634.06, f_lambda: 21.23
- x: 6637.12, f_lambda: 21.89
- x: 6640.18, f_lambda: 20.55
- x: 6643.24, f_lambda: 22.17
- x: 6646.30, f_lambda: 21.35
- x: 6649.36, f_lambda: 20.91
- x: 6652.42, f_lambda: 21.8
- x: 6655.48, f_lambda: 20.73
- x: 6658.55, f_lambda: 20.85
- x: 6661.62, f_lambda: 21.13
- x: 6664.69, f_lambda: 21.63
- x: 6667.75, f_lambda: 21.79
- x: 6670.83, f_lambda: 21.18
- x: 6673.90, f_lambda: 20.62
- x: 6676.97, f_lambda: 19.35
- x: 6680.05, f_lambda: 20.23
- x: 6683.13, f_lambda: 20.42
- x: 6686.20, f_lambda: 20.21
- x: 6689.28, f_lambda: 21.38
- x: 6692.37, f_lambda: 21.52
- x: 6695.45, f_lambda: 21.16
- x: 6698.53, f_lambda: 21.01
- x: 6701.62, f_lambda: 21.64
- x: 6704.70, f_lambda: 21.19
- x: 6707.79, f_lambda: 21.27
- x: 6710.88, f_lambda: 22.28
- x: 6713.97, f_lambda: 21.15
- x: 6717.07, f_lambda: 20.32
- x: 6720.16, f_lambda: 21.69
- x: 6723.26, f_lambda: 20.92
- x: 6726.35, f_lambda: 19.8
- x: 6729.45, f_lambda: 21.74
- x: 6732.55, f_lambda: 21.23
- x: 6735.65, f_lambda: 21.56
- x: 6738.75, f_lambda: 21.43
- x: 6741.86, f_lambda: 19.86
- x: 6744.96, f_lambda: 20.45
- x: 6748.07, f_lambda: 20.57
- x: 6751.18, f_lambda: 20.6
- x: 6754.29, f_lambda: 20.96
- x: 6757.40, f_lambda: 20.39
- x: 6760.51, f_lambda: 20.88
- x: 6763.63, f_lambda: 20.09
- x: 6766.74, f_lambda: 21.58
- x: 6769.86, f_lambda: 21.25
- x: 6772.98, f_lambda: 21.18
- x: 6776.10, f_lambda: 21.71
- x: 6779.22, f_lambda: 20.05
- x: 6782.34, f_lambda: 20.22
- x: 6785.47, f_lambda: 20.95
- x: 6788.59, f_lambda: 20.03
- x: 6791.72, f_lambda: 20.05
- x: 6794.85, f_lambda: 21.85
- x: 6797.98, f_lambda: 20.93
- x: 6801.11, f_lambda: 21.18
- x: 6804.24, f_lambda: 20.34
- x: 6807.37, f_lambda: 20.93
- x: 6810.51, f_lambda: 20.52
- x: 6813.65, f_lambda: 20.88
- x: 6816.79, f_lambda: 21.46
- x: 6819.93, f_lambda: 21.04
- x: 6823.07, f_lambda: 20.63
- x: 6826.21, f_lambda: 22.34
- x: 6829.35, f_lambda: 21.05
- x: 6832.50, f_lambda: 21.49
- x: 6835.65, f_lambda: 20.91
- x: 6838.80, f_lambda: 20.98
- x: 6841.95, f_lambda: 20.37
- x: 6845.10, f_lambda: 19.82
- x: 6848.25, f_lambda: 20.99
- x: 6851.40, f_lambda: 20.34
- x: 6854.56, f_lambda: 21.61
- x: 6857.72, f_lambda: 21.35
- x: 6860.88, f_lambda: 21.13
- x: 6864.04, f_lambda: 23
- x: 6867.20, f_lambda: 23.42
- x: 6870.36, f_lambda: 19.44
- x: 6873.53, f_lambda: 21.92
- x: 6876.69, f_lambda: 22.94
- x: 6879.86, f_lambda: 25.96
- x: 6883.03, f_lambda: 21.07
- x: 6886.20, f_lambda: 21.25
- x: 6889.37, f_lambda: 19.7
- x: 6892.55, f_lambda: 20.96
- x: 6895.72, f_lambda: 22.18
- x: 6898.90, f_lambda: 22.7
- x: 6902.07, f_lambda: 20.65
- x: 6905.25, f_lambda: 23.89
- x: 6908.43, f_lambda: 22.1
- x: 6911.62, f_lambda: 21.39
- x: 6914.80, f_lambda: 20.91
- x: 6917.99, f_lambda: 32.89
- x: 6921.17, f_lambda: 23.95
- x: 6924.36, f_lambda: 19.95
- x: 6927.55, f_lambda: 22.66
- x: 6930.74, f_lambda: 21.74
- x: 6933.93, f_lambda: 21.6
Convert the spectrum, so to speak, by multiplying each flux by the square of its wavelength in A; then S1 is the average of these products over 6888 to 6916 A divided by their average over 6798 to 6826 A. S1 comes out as 1.1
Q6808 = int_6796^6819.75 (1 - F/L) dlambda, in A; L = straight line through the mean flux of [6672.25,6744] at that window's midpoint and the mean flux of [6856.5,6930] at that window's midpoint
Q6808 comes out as 0.9 A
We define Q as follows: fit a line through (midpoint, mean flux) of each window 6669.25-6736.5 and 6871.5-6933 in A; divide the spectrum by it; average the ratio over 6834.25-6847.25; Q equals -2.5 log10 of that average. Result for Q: 0.08 mag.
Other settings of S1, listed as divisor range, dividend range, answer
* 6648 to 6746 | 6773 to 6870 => 1.04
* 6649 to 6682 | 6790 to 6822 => 1.04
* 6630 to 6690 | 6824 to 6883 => 1.09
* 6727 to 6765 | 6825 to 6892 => 1.07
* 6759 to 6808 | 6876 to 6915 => 1.09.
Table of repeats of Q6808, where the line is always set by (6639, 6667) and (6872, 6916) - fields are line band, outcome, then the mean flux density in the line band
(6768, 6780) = 0.3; 21.1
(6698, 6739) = 0.4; 21.2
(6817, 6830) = 0.3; 21.3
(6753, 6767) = 0.6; 20.7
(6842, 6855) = 0.8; 20.6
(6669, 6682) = 0.6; 20.4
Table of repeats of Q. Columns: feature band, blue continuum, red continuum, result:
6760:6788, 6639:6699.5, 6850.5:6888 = 0.034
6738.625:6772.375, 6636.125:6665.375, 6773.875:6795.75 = 0.005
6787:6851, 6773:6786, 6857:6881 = 0.030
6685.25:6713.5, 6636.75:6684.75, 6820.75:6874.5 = -0.013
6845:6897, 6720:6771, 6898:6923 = 0.062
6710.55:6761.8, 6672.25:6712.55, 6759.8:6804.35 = 0.000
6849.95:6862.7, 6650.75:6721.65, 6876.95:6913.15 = 0.036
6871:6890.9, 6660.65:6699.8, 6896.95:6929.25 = 0.037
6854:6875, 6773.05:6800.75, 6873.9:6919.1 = 0.019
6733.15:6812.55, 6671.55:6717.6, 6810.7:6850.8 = 0.009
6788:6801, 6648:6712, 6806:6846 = 0.009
